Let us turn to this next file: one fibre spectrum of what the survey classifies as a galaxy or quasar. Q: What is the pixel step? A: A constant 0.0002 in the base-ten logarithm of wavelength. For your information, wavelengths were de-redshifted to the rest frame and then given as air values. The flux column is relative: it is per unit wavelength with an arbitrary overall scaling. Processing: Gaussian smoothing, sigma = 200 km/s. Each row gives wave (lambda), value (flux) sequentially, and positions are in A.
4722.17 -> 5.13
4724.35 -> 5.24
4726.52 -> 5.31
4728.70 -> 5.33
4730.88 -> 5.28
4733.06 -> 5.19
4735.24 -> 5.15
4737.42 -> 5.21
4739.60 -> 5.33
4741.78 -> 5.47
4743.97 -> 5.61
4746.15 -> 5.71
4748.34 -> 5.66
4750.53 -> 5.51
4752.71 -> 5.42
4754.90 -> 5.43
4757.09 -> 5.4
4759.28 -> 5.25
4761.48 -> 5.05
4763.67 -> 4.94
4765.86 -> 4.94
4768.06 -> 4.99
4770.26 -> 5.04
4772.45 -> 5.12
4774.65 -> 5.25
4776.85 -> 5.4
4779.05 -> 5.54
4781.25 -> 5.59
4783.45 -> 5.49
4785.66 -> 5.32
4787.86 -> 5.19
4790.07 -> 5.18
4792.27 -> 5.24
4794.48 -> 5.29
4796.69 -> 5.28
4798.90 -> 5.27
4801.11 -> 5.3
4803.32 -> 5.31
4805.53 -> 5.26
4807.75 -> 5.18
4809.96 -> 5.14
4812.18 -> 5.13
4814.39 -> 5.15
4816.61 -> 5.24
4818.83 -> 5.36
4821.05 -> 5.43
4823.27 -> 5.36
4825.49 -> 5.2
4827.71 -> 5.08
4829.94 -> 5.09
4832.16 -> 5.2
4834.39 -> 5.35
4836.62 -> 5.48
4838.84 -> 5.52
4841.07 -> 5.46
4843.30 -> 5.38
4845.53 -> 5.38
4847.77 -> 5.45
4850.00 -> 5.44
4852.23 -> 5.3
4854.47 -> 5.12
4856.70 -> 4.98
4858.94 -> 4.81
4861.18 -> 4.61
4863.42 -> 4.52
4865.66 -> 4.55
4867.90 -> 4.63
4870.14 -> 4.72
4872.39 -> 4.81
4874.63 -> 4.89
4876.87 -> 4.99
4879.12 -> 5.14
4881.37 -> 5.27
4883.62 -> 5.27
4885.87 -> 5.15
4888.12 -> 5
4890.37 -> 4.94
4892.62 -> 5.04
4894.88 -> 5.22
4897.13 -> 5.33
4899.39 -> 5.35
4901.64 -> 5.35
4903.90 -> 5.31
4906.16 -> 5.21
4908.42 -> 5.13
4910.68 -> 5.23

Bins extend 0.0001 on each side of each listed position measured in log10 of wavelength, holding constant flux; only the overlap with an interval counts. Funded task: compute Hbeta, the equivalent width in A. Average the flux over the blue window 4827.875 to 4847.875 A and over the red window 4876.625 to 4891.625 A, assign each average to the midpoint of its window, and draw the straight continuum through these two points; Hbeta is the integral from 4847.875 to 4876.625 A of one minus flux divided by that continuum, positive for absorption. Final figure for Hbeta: 1.9 A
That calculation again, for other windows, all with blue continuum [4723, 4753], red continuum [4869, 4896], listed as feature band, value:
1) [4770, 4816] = -0.2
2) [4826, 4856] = -1.1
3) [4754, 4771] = 0.6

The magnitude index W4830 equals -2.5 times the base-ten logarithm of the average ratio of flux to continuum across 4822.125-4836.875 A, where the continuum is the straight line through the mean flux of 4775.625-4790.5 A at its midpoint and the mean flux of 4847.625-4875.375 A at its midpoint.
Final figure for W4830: -0.03 mag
